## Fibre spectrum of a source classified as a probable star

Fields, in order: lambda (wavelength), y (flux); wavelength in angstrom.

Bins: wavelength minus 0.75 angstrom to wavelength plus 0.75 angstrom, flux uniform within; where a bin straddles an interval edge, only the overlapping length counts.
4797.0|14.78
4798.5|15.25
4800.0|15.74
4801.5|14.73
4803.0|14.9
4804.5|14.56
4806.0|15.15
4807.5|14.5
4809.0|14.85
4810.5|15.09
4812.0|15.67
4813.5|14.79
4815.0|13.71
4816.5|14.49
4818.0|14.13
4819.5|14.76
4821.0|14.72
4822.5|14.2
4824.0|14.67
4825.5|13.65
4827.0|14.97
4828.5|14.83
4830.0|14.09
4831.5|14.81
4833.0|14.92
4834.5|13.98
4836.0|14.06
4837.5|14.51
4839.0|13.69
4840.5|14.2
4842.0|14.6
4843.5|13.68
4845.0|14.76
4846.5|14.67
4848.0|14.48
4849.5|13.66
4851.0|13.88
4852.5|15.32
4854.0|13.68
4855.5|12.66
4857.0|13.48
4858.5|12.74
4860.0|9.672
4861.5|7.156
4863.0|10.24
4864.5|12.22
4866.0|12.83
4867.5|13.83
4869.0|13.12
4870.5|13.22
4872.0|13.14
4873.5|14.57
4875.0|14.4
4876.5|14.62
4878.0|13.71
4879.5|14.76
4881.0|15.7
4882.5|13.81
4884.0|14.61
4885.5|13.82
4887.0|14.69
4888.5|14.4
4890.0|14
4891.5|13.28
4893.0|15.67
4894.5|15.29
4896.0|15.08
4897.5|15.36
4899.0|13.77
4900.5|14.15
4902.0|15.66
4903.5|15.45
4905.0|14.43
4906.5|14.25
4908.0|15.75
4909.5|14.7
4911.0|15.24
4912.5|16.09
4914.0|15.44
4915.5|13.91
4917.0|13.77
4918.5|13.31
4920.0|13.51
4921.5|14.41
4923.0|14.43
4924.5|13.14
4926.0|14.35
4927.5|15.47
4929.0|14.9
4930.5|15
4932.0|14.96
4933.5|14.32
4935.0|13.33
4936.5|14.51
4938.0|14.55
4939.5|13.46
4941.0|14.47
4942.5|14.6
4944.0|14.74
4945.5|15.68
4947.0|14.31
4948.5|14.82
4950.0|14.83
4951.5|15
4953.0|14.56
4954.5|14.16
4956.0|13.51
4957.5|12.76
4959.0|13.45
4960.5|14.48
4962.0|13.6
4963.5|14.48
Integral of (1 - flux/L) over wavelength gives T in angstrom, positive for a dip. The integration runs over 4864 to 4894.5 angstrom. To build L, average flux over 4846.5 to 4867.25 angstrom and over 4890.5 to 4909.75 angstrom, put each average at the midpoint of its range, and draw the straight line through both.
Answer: -0.7 angstrom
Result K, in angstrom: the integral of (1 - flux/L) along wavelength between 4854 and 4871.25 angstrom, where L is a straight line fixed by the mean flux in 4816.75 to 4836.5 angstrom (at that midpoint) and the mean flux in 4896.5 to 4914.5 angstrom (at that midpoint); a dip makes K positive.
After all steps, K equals 3.18 angstrom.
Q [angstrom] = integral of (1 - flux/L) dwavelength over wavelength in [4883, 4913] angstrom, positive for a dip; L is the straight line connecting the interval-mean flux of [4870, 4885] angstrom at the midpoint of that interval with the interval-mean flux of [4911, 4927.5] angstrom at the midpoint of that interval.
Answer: -1.0 angstrom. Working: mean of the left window 14.3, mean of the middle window 14.8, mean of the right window 14.3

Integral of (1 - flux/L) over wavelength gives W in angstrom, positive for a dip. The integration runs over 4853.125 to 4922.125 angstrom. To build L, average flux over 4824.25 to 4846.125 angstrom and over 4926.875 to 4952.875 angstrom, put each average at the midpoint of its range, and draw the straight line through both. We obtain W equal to 2.8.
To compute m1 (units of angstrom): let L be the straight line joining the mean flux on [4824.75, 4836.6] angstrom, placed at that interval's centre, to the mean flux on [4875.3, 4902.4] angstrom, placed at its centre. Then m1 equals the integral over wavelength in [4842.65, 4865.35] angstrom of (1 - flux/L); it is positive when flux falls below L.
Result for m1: 2.6 angstrom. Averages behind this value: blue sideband 14.4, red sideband 14.6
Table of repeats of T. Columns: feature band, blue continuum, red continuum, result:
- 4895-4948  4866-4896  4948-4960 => -1.6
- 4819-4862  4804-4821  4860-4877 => -0.7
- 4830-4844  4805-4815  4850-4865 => -1.0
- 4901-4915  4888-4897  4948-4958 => -0.6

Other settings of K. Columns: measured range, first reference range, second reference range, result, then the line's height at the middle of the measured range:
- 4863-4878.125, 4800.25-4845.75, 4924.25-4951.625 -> 1.2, 14.5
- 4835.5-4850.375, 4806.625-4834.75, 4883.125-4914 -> 0.4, 14.6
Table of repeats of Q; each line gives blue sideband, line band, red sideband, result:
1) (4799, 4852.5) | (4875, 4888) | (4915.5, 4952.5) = 0.00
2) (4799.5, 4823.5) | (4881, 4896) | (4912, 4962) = 0.00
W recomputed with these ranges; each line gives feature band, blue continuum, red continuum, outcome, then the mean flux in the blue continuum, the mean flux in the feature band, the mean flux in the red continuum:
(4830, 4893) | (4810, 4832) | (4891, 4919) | 4.3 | 14.6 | 13.7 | 14.8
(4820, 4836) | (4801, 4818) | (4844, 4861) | -0.3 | 14.7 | 14.5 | 13.5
